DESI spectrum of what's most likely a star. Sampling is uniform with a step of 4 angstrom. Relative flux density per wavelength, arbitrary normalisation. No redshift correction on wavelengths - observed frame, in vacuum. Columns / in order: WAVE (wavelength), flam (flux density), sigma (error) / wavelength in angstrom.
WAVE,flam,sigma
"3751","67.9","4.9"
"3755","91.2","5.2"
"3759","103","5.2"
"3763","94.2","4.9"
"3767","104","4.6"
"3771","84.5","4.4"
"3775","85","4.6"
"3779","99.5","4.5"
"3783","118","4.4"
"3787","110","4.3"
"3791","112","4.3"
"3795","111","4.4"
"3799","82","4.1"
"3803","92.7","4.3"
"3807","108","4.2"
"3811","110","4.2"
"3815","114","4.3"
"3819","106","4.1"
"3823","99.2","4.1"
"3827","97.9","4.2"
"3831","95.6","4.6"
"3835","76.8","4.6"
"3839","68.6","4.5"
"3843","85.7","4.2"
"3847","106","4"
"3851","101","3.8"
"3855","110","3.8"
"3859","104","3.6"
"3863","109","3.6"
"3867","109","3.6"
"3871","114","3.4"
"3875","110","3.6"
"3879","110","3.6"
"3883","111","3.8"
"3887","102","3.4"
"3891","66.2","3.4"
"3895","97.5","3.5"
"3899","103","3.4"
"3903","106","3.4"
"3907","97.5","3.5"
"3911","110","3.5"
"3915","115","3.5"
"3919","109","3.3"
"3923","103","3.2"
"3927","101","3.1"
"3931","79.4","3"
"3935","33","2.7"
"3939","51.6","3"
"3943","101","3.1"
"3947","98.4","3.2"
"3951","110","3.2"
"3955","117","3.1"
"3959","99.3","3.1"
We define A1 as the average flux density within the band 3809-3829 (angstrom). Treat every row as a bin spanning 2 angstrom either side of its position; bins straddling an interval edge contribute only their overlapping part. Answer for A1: 105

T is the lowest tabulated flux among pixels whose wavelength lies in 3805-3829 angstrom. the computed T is 97.9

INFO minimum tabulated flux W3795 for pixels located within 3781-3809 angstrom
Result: 82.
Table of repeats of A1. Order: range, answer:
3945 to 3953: 104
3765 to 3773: 94.2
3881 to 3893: 93.1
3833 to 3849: 84.3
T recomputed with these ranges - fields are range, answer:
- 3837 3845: 68.6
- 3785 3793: 110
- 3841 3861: 85.7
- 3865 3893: 66.2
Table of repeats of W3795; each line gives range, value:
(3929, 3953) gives 33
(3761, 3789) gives 84.5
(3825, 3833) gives 95.6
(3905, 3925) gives 97.5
